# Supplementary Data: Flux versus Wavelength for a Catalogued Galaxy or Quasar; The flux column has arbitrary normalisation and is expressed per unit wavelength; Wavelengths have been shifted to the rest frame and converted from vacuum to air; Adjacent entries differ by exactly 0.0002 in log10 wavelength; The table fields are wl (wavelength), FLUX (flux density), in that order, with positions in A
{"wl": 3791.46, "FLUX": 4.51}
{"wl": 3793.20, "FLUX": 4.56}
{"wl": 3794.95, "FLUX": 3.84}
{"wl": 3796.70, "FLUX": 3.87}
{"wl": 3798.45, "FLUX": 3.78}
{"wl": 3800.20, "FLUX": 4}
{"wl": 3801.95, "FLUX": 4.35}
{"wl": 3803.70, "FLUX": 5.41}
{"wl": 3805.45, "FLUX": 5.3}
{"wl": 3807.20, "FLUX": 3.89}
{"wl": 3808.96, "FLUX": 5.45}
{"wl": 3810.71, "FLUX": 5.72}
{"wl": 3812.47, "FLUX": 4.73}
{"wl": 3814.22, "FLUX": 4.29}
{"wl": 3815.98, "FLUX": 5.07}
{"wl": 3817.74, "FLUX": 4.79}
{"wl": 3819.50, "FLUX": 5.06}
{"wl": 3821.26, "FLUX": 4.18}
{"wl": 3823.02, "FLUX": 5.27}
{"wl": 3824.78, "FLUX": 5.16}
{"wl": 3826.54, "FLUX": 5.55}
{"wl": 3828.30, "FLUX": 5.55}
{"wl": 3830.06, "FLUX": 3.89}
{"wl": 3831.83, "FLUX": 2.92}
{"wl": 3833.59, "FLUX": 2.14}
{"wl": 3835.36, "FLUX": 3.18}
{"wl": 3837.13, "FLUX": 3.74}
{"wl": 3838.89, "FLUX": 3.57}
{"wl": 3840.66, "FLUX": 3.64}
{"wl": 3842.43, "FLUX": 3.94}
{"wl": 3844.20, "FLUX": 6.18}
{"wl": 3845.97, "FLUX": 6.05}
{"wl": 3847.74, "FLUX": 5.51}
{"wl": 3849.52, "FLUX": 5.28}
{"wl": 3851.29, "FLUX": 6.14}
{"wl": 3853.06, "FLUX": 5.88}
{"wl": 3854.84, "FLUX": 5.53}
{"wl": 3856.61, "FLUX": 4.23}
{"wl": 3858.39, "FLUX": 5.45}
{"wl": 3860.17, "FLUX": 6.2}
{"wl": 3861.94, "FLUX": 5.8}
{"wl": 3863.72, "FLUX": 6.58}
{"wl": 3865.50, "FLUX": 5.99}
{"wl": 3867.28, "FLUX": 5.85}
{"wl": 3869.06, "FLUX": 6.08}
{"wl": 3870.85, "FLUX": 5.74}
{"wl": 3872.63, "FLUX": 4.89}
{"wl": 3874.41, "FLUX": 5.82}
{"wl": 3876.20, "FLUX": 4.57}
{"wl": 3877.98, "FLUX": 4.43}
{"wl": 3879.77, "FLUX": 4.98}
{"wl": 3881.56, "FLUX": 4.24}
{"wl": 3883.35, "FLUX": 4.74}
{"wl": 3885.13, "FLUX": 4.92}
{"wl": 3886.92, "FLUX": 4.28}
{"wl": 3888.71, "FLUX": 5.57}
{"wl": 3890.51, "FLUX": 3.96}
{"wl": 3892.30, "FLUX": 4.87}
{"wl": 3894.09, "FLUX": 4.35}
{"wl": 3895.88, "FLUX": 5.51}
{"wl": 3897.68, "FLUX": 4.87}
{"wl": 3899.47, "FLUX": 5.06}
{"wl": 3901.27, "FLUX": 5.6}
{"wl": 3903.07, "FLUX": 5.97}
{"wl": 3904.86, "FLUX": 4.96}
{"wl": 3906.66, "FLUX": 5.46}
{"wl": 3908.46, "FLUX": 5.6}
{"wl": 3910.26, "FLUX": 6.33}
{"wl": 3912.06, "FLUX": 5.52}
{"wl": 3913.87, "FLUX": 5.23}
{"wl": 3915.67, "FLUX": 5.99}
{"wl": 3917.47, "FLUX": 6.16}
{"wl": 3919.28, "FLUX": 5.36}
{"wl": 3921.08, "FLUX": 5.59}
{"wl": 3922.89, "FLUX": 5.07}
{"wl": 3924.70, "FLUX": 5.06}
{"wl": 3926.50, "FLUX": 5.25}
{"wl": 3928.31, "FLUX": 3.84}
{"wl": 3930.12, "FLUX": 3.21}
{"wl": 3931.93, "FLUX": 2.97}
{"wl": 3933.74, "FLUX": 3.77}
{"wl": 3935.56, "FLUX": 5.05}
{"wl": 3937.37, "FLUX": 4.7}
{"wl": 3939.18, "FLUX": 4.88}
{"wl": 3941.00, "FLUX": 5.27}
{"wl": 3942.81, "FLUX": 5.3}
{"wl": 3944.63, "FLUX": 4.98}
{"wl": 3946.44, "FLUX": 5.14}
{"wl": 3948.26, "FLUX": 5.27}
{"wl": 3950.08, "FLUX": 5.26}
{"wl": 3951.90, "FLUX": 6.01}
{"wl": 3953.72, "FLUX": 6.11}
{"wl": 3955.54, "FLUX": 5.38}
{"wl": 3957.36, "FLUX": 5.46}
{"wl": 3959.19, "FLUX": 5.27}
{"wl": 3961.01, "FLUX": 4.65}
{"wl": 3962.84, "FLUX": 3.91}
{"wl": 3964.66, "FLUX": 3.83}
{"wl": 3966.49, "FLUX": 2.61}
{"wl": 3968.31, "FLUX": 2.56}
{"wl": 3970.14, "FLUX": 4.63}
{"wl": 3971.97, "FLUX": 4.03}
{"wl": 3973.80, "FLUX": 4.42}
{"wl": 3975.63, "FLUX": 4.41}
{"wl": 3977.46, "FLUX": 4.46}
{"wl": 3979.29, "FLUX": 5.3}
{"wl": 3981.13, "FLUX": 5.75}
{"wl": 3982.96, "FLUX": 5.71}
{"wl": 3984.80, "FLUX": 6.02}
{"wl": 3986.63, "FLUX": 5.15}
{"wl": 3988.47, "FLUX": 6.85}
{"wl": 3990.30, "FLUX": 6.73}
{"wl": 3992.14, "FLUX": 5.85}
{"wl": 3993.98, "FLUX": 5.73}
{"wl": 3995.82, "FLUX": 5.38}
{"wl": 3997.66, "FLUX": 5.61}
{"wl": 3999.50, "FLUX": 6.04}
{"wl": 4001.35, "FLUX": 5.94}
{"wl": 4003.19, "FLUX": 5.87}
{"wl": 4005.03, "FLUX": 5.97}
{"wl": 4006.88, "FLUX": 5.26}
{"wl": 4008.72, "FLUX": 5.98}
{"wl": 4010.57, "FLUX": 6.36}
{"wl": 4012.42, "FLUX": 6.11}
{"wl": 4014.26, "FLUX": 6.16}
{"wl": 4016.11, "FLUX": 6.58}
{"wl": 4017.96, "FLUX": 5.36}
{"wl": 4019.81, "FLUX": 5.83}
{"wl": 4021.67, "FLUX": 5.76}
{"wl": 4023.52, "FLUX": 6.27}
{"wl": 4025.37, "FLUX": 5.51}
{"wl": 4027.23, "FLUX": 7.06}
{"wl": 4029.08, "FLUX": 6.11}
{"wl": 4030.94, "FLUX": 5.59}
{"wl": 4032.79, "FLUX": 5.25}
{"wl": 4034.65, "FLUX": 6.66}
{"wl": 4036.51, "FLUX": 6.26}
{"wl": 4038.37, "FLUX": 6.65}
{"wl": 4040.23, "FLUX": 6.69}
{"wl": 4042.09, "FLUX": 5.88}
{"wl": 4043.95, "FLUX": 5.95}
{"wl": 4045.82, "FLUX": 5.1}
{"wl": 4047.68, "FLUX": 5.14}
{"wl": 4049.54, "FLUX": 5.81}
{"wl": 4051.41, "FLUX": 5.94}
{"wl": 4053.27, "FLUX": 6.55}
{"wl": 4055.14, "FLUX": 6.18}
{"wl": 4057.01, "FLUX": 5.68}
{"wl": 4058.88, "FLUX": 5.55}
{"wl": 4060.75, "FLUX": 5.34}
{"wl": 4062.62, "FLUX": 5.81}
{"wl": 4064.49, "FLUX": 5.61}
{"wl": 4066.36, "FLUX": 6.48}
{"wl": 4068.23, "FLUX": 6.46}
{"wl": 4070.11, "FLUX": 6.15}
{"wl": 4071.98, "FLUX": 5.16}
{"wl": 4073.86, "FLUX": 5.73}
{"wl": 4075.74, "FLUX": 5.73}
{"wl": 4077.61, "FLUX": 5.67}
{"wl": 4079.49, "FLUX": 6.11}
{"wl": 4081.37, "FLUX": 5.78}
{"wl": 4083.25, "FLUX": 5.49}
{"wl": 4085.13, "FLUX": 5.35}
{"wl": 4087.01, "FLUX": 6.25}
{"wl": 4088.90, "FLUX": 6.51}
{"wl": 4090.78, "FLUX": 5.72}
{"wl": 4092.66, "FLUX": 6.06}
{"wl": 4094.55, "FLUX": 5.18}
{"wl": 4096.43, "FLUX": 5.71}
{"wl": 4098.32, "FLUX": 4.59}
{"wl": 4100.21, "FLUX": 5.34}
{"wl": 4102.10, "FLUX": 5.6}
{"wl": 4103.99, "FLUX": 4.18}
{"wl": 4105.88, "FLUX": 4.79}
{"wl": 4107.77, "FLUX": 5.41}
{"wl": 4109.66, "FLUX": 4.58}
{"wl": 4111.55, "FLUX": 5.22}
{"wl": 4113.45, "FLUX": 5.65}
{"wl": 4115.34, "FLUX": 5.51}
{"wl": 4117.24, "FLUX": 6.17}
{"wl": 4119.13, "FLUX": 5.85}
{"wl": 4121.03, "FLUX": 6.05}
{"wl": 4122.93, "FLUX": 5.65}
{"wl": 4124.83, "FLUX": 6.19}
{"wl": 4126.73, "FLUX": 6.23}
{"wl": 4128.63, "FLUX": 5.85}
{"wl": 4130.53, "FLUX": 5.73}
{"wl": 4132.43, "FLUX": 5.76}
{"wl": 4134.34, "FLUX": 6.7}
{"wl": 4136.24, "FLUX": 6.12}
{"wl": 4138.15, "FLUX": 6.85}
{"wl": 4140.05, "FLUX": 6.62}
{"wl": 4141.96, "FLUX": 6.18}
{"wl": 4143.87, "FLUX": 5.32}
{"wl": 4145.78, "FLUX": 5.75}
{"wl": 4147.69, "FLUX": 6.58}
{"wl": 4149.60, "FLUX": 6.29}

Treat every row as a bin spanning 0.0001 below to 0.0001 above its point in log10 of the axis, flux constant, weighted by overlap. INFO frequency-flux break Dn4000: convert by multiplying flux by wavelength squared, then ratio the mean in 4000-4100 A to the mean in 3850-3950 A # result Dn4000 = 1.23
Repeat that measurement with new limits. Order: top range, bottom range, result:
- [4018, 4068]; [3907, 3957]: 1.23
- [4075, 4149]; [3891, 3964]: 1.24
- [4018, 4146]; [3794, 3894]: 1.35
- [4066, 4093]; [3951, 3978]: 1.38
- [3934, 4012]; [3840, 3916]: 1.03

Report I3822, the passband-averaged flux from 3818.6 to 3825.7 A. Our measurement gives 4.92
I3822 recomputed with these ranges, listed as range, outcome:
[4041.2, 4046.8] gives 5.64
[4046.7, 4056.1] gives 5.92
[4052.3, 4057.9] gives 6.14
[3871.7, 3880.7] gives 4.94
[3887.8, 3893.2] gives 4.79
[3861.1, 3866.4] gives 6.12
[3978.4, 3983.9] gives 5.58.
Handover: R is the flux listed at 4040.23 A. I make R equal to 6.69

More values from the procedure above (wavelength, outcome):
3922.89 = 5.07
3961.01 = 4.65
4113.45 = 5.65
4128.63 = 5.85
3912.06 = 5.52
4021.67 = 5.76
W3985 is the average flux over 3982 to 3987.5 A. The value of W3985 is 5.64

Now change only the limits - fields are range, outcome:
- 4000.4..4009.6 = 5.8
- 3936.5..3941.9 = 4.95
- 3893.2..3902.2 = 5.08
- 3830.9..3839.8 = 3.11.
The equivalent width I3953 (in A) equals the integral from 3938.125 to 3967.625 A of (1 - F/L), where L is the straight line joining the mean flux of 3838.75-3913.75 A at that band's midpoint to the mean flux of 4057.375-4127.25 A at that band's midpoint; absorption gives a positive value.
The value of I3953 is 2.5 A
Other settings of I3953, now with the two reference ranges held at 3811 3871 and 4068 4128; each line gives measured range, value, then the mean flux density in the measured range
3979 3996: -1.7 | 5.89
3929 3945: 2.4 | 4.43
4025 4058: -3.2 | 6.01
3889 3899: 0.6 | 4.78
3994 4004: -0.7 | 5.76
